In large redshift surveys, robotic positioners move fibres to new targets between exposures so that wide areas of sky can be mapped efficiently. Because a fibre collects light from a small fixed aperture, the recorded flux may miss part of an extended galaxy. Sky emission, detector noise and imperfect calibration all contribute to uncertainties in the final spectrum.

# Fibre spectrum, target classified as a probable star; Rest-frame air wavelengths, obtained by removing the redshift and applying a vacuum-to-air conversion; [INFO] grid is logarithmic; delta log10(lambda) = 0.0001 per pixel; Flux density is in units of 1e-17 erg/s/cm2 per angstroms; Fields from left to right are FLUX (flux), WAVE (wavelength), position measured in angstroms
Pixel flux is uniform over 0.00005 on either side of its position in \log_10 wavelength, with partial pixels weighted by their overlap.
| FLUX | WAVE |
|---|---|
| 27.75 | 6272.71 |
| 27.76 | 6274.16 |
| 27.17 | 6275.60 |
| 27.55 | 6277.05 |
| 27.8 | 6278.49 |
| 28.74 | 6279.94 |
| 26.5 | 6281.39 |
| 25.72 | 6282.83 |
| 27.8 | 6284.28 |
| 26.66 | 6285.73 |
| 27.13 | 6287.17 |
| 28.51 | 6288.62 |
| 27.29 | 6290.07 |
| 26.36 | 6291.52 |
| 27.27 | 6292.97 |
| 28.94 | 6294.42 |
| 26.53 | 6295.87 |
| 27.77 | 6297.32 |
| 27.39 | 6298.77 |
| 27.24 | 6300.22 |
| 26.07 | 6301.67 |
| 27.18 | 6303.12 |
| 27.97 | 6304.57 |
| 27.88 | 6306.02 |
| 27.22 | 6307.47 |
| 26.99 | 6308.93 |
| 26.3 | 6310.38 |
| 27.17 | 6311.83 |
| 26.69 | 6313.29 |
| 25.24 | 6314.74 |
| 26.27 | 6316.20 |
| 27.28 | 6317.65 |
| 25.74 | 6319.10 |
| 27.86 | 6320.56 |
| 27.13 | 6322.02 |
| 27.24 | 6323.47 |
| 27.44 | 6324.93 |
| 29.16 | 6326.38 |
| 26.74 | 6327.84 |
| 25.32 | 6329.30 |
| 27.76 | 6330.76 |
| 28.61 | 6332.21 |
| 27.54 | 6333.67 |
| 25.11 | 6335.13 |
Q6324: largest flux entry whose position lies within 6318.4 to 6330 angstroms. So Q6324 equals 29.16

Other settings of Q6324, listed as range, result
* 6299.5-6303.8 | 27.24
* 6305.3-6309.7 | 27.88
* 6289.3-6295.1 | 28.94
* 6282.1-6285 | 27.8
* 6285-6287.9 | 27.13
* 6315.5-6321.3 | 27.86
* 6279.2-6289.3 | 28.74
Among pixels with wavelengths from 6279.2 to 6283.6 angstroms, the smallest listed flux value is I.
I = 25.72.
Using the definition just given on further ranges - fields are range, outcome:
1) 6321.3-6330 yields 25.32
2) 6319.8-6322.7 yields 27.13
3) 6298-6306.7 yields 26.07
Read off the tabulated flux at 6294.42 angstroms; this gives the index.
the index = 28.94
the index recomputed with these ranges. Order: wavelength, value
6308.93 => 26.99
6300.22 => 27.24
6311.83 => 27.17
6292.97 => 27.27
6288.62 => 28.51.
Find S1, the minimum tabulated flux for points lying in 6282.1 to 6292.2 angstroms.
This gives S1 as 25.72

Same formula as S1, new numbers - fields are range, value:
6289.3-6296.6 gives 26.36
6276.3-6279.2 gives 27.55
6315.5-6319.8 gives 25.74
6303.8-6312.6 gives 26.3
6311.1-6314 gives 26.69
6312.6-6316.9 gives 25.24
